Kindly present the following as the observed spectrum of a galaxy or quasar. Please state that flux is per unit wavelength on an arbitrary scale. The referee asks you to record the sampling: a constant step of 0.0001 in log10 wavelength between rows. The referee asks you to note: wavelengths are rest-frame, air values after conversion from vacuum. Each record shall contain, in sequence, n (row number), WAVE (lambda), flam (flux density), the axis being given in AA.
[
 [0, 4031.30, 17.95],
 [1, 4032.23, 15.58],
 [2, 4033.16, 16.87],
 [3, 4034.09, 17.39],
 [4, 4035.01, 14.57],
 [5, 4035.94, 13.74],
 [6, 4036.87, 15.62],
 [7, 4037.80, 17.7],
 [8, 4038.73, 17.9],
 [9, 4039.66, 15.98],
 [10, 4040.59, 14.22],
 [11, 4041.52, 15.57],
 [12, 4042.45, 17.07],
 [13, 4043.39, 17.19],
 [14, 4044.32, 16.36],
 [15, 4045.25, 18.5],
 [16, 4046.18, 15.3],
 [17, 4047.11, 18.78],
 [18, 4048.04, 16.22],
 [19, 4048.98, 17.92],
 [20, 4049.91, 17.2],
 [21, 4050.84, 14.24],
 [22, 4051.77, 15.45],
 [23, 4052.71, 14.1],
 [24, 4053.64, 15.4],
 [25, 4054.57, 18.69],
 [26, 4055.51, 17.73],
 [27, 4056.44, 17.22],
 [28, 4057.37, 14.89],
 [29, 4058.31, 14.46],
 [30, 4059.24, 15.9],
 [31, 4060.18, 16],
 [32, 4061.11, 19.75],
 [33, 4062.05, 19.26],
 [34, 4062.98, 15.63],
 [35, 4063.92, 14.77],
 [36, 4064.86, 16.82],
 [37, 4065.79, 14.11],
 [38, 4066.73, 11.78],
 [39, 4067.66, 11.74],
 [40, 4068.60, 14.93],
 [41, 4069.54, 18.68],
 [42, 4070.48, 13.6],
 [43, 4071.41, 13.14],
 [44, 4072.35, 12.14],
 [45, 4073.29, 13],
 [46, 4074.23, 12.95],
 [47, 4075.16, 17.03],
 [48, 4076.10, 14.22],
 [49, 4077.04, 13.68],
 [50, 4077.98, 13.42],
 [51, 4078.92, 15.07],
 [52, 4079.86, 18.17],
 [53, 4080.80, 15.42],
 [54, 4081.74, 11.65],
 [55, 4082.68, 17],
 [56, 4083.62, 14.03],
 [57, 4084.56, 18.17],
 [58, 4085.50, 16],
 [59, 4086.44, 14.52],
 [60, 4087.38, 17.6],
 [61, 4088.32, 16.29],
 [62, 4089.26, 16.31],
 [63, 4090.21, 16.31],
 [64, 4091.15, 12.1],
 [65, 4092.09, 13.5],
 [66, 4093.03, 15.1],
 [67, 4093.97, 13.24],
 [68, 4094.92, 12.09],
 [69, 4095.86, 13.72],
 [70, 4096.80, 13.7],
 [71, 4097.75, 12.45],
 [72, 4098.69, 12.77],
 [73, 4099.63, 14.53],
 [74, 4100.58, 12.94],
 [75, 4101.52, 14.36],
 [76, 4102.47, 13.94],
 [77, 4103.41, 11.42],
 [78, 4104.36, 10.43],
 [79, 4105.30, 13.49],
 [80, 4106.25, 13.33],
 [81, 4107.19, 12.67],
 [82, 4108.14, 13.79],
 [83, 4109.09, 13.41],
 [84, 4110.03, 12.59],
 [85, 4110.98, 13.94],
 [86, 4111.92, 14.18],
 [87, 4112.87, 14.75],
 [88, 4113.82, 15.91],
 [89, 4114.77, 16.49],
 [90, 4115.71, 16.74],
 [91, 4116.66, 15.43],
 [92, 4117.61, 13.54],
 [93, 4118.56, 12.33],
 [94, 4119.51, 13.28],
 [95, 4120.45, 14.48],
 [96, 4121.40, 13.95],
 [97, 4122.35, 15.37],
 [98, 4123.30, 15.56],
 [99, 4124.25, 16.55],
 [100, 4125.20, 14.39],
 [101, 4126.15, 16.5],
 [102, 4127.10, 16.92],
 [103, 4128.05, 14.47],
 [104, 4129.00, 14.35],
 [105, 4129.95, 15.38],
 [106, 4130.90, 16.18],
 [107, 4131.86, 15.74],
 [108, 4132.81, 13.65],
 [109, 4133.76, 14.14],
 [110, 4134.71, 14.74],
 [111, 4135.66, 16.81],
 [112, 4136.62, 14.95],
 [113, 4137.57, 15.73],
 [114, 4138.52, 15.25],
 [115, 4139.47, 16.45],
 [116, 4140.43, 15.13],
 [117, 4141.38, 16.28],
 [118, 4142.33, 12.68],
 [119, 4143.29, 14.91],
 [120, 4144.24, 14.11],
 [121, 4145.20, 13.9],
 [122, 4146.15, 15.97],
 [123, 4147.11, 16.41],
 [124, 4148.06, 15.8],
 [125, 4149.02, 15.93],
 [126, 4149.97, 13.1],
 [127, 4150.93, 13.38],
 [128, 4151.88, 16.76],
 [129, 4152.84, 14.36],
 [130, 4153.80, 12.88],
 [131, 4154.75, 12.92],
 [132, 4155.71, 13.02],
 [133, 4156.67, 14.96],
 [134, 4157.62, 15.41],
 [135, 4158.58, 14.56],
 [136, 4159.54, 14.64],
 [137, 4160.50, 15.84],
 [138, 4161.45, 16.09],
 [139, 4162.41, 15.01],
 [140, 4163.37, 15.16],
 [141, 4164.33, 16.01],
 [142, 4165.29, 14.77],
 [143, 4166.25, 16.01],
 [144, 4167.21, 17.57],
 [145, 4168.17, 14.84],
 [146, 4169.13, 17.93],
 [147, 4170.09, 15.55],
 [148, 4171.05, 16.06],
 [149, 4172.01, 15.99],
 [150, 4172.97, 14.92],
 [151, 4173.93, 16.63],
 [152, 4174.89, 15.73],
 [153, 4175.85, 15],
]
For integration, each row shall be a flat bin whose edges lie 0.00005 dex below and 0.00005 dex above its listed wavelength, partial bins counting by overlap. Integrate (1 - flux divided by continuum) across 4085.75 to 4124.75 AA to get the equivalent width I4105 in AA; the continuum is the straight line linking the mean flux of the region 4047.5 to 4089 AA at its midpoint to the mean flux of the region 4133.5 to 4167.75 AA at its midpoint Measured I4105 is 2.92 AA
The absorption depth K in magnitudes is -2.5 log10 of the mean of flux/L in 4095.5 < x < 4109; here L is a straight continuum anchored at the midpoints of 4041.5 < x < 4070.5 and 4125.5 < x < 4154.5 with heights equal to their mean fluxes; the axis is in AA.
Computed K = 0.19 mag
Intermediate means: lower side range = 16.1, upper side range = 15.1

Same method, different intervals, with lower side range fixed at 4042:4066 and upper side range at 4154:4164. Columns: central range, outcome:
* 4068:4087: 0.09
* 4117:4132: 0.03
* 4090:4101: 0.17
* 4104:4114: 0.16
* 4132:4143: 0.00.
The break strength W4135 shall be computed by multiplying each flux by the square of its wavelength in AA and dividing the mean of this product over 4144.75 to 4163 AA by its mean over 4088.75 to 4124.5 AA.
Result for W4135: 1.08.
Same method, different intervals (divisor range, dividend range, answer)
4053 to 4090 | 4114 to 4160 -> 1.00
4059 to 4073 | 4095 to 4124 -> 0.93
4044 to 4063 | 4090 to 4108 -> 0.81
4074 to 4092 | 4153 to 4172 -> 1.04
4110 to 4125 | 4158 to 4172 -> 1.09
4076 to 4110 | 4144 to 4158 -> 1.06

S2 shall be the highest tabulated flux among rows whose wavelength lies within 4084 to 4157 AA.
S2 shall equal 18.17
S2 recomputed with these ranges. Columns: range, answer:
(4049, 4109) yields 19.75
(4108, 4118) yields 16.74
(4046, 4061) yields 18.78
